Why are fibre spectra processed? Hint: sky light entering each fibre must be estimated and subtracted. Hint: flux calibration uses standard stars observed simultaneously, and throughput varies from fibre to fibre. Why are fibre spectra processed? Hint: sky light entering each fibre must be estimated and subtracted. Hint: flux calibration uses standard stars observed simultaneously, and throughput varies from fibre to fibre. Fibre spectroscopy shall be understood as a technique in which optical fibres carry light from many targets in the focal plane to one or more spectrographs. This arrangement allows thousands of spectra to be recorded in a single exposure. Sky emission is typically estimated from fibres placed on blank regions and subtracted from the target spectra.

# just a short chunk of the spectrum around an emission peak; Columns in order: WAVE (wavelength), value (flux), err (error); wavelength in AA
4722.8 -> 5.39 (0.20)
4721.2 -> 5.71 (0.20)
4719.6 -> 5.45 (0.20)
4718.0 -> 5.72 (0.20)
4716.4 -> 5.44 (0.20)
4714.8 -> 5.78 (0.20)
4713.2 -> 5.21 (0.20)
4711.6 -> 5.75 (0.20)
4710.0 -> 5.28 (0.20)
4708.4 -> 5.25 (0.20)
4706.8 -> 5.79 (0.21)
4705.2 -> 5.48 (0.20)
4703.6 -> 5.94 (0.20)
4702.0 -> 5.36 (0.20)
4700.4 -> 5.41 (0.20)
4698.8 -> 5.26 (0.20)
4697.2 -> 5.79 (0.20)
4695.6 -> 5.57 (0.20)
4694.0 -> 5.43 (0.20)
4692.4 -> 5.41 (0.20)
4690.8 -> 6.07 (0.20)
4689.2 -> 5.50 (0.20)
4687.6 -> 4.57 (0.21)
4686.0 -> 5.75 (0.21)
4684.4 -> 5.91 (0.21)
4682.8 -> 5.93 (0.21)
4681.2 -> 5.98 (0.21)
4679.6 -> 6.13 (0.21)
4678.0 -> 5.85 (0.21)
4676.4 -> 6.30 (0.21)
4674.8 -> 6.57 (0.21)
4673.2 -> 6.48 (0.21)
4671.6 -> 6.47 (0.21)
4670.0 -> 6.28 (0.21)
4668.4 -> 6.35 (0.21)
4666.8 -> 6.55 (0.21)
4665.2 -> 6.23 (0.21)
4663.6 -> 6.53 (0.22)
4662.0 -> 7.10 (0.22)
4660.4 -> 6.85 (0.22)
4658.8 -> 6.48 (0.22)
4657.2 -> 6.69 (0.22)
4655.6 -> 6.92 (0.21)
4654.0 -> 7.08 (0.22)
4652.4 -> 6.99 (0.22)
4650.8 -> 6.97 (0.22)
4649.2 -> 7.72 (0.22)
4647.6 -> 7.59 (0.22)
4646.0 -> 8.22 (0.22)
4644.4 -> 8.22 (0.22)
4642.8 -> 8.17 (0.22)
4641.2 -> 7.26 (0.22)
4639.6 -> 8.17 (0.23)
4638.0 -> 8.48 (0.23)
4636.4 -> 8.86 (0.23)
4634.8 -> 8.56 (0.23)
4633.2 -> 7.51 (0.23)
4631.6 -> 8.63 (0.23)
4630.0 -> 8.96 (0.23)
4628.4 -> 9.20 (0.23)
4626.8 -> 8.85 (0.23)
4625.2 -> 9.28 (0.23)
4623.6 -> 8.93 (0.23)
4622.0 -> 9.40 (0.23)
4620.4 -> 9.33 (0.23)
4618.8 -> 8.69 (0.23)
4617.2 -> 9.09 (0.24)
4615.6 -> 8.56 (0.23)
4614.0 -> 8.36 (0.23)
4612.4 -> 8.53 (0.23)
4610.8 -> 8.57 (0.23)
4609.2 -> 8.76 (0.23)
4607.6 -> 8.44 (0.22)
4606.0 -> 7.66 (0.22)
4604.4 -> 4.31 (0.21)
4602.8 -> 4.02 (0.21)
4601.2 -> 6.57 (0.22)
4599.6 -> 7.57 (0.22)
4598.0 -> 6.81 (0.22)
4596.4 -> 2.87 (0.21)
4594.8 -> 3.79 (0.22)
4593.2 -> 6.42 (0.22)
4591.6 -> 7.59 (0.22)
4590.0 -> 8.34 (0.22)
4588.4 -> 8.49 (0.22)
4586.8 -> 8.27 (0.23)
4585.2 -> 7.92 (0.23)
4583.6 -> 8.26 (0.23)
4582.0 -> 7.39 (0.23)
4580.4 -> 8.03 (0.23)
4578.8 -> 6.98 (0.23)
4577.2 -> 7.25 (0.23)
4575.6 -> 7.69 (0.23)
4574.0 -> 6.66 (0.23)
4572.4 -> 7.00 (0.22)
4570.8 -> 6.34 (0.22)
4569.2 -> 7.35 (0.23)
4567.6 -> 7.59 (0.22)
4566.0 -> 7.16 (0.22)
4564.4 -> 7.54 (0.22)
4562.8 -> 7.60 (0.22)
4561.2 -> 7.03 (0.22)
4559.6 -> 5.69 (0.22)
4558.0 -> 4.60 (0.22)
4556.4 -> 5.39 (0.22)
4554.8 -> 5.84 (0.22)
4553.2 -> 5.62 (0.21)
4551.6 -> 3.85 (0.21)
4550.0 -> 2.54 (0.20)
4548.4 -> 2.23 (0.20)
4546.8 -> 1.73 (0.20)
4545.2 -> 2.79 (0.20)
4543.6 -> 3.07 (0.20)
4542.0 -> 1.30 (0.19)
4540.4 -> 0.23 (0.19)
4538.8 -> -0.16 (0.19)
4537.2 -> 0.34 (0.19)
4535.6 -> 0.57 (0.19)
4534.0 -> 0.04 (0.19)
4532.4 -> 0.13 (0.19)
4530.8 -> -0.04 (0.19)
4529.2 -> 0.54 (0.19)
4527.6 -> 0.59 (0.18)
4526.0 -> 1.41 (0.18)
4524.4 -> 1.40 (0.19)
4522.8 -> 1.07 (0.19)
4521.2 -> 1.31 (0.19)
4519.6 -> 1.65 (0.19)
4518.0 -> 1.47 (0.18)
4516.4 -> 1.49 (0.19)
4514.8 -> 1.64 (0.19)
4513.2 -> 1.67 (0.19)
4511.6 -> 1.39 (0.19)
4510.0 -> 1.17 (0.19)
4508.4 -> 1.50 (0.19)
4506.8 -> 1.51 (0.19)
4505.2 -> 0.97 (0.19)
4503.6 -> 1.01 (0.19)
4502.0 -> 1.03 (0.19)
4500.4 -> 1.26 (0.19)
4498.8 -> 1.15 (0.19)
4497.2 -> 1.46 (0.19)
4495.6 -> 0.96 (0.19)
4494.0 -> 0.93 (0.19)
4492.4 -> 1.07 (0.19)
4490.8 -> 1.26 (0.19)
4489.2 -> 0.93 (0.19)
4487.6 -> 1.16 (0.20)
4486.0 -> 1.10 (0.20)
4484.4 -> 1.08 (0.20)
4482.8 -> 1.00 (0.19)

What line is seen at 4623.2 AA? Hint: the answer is C IV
